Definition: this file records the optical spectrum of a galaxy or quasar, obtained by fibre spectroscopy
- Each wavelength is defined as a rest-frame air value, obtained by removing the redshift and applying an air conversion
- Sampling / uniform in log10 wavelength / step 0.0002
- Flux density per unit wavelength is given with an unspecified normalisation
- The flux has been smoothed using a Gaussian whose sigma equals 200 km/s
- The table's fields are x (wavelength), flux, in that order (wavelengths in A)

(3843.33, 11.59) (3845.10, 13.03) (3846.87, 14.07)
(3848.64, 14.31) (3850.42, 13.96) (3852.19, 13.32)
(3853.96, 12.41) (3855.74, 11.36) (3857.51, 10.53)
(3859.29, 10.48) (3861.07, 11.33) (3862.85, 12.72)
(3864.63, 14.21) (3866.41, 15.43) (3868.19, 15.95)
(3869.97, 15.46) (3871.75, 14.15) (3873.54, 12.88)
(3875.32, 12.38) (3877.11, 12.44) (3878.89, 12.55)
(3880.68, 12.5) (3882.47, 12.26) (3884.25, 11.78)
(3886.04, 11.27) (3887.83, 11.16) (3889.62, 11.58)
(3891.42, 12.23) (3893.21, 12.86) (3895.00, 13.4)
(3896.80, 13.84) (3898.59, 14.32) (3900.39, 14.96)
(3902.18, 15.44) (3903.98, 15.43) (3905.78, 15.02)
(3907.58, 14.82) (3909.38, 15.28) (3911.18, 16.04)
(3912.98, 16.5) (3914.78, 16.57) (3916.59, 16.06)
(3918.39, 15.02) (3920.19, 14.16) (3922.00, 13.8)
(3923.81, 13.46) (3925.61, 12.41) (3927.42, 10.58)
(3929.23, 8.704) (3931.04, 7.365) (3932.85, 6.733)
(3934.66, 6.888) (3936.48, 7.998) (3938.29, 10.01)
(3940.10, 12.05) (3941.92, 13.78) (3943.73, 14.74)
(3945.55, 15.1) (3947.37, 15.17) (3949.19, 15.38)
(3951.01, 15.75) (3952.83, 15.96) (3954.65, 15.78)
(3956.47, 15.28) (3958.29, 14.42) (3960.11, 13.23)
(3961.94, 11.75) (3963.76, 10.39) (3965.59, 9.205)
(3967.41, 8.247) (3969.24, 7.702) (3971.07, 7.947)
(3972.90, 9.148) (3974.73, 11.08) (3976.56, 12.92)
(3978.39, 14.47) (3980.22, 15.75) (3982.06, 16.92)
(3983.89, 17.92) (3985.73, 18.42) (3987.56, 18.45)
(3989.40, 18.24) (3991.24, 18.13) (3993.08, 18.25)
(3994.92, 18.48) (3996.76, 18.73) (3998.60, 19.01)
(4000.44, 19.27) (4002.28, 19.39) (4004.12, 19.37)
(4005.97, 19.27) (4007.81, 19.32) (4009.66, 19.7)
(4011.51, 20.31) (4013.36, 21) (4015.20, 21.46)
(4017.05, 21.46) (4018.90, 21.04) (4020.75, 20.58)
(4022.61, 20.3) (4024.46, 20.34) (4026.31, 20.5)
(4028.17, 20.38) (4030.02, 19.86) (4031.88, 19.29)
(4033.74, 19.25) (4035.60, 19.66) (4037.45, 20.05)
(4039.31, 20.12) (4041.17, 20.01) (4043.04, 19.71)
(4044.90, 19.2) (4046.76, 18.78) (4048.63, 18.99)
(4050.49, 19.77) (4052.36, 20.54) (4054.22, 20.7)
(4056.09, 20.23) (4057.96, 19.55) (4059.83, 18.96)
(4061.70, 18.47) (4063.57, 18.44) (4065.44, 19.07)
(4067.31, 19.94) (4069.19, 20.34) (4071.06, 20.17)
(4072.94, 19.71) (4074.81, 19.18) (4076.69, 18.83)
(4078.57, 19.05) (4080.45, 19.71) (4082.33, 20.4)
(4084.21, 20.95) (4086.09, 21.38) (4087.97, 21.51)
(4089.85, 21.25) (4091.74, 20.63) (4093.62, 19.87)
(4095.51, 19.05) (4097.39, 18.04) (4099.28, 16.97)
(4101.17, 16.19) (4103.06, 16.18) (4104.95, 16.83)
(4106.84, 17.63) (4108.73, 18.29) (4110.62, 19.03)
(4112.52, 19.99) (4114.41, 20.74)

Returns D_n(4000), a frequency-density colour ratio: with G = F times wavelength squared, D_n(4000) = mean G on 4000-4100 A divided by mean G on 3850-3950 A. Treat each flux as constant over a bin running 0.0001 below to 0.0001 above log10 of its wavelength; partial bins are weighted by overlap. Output 1.6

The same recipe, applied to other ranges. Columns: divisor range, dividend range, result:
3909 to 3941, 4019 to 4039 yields 1.74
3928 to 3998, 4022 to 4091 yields 1.56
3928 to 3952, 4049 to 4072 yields 1.81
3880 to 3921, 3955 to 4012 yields 1.15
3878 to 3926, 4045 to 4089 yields 1.54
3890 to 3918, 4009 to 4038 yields 1.46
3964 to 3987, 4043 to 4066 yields 1.61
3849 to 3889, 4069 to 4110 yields 1.68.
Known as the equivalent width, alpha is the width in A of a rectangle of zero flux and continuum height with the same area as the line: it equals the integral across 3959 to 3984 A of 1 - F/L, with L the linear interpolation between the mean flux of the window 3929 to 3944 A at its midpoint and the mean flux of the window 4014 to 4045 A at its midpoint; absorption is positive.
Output 3.6 A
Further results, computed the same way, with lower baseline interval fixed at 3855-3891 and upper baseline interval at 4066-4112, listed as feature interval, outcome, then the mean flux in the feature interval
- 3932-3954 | 3.39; 12.5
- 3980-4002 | -2.73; 18.2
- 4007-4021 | -3.05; 20.6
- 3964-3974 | 4.45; 8.63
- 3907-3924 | -1.64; 15.2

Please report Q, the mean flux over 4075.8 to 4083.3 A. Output 19.5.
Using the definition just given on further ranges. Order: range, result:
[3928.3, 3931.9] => 8.06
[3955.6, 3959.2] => 14.9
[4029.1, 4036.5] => 19.5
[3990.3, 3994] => 18.2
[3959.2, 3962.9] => 12.5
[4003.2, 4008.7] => 19.3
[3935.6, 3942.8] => 11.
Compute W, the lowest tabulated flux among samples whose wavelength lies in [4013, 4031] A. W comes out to 19.86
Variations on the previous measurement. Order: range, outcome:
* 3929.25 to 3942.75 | 6.733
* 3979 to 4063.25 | 15.75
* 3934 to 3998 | 6.888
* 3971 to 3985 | 7.947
